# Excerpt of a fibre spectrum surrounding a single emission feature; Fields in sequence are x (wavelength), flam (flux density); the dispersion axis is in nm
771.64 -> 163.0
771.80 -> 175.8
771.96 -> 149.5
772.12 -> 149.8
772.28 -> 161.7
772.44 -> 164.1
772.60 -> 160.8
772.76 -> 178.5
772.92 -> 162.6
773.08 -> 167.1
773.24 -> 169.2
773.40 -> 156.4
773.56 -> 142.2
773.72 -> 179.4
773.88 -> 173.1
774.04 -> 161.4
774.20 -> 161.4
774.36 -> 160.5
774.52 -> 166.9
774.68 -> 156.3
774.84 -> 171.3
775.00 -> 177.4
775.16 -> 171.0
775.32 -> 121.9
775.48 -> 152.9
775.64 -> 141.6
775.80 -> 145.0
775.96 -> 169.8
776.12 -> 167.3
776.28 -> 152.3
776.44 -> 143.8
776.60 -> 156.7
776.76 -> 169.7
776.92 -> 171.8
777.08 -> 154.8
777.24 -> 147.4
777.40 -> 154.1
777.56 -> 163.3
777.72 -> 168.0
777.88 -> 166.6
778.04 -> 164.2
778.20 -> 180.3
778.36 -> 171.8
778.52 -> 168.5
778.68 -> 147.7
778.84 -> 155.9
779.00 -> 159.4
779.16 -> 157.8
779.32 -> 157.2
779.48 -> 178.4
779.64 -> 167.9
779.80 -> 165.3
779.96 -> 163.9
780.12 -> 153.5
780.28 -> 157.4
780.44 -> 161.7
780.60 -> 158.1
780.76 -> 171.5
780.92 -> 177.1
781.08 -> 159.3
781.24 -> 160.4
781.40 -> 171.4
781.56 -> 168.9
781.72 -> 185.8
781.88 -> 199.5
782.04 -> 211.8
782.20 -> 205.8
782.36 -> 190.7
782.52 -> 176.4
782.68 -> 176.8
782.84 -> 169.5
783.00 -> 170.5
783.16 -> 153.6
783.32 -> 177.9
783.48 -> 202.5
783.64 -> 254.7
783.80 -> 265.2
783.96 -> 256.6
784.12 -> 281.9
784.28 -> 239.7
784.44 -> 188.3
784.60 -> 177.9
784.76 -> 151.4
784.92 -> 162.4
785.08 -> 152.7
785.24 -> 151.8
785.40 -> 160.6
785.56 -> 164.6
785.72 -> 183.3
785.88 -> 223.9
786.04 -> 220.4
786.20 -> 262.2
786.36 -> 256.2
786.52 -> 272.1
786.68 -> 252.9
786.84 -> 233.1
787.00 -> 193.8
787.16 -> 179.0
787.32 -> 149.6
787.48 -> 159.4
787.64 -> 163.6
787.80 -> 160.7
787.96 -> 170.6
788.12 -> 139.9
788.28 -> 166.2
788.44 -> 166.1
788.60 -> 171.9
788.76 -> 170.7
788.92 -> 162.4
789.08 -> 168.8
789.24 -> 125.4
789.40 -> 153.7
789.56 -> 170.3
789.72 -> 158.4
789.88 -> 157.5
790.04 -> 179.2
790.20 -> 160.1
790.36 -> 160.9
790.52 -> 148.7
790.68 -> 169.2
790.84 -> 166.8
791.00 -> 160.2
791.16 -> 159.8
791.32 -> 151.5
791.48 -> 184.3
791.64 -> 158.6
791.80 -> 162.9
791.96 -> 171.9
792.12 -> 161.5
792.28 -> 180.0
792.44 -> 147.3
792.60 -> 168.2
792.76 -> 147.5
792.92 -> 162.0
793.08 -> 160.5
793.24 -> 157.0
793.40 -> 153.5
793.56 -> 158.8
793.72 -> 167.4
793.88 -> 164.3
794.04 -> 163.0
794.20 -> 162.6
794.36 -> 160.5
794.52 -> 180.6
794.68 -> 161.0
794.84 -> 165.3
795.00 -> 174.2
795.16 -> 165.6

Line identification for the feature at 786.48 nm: [N II]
